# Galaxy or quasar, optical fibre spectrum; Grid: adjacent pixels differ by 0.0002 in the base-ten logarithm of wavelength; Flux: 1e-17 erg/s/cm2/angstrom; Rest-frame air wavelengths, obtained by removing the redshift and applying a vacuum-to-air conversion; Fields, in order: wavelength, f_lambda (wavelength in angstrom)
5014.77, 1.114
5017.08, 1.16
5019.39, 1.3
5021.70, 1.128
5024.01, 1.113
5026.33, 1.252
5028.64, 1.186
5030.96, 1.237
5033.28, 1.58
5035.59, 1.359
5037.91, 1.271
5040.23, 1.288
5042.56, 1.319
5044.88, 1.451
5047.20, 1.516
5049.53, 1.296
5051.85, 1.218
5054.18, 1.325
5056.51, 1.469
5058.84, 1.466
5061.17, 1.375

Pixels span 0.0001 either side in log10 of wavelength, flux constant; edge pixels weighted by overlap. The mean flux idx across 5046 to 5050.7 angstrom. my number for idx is 1.41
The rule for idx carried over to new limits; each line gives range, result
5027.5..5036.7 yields 1.34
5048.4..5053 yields 1.26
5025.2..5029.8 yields 1.22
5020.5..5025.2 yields 1.12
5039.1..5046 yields 1.35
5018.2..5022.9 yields 1.21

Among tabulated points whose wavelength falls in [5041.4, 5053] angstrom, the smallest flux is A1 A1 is 1.218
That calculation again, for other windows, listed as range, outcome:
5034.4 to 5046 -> 1.271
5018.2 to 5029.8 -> 1.113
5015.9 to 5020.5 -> 1.16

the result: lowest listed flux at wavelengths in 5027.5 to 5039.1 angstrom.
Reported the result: 1.186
